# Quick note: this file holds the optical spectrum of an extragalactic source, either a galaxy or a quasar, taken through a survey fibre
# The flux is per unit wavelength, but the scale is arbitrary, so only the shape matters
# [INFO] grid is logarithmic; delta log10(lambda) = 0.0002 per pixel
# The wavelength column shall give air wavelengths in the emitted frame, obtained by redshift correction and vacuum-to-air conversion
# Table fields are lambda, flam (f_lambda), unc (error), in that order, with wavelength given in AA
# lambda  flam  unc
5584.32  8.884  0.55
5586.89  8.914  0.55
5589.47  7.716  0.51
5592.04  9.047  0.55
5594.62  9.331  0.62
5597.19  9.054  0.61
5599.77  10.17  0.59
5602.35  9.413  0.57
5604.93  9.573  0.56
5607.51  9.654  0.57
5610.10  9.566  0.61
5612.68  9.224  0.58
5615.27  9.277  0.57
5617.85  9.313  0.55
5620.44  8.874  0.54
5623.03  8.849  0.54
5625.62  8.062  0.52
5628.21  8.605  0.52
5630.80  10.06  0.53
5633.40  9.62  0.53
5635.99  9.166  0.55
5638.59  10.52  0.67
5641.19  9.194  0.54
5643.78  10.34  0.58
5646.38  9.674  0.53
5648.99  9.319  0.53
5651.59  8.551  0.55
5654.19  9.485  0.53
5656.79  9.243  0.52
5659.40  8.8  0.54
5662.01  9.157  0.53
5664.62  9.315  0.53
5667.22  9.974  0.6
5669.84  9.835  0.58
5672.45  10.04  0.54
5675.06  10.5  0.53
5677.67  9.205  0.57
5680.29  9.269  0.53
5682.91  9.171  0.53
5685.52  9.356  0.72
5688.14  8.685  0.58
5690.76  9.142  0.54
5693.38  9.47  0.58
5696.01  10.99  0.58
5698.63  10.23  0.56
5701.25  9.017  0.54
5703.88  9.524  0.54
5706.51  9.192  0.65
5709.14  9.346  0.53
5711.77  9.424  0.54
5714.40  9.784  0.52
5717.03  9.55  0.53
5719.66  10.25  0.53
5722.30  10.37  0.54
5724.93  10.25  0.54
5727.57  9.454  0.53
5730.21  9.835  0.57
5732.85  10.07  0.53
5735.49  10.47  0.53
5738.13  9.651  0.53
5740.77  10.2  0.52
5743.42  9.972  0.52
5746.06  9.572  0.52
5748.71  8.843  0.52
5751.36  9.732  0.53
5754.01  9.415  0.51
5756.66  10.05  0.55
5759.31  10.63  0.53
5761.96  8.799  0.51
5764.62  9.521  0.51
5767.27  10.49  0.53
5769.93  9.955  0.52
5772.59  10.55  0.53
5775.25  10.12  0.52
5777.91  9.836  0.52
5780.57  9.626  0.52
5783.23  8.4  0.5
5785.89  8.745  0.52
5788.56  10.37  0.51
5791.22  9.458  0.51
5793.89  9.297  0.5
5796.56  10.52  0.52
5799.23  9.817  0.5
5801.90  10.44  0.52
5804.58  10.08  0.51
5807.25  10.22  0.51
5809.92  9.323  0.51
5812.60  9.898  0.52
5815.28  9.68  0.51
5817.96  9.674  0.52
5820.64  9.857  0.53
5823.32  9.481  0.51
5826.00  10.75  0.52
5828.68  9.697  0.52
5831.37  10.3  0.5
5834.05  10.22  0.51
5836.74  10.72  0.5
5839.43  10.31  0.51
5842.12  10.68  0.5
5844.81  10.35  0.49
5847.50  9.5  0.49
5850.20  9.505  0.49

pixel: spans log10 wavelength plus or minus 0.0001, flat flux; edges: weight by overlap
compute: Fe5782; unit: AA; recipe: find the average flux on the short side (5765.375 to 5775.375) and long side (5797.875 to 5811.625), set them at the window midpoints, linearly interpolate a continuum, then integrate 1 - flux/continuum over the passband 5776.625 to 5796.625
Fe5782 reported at 1.3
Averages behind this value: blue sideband 10.3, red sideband 9.97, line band 9.47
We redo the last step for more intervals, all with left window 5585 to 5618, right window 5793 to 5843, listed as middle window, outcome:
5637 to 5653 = -0.3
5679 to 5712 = 0.5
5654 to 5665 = 0.3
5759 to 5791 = 0.6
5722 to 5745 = -0.6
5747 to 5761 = 0.2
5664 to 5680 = -0.5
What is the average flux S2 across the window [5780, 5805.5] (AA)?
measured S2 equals 9.67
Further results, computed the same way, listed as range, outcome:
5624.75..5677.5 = 9.48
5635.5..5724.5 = 9.57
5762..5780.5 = 9.96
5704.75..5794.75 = 9.74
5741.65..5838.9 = 9.84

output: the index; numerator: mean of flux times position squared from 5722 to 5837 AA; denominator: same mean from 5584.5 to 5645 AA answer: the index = 1.13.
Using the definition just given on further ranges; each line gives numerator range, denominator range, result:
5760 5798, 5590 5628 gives 1.12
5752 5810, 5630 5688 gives 1.08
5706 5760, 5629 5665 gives 1.07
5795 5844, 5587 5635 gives 1.18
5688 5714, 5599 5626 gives 1.06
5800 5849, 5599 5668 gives 1.15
